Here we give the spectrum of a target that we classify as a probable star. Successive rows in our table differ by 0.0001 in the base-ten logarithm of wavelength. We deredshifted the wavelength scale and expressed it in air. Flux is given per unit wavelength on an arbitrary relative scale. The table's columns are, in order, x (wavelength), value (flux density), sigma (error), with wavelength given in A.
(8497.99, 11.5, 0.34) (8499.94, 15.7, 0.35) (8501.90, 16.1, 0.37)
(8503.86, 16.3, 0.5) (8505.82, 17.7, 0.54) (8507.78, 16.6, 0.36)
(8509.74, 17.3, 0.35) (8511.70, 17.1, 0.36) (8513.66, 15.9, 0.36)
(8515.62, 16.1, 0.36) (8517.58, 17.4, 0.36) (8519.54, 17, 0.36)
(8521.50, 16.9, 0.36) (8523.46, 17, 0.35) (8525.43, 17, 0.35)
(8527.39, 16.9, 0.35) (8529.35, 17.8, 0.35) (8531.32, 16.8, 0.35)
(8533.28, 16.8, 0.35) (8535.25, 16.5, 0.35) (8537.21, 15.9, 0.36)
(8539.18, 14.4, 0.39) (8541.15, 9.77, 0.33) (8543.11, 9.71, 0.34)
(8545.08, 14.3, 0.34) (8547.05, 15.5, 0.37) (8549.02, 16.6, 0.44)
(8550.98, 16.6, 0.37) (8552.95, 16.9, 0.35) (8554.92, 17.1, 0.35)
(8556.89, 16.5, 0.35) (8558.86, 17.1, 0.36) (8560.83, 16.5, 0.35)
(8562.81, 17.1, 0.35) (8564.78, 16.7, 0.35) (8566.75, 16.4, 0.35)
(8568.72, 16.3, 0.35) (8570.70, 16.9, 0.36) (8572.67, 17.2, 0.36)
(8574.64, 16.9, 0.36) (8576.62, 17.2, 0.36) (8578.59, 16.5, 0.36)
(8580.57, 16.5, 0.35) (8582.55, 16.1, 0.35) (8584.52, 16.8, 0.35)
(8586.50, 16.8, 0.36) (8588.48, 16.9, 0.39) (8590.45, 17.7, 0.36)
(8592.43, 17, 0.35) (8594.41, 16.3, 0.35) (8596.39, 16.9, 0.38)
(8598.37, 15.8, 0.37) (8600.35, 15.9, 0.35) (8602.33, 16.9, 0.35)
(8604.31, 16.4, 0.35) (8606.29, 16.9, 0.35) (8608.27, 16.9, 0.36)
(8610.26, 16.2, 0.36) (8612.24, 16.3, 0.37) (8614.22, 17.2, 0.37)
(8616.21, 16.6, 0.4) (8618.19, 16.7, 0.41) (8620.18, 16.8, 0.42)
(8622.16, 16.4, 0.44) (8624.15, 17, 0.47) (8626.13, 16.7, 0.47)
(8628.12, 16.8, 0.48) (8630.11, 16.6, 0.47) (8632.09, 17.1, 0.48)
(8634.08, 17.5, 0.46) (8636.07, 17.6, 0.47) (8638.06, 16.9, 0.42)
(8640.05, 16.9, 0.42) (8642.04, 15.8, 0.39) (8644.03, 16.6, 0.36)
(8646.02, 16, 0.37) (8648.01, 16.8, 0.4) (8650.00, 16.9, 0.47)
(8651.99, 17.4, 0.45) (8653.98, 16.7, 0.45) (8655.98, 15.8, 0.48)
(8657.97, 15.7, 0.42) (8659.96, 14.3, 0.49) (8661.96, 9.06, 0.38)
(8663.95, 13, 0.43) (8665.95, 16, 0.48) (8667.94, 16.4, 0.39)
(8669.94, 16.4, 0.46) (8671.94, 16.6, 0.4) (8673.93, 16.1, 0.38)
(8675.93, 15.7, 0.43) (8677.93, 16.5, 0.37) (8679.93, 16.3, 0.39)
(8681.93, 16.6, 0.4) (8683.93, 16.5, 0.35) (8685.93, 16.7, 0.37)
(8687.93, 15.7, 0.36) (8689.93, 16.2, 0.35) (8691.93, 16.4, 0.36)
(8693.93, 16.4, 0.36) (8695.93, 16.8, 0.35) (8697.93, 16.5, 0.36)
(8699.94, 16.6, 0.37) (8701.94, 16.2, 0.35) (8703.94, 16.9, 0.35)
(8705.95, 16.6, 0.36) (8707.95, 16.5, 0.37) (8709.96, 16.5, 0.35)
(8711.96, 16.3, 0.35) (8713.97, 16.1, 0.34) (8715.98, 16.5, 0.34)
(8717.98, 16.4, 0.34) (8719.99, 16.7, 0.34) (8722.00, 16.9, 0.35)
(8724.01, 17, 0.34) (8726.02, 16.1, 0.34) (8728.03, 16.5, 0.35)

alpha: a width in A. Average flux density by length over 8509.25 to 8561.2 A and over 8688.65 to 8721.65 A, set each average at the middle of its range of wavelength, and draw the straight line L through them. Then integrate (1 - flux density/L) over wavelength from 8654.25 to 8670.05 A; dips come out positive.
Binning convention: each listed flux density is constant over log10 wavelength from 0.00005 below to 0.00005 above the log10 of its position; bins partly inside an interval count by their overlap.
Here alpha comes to 1.73 A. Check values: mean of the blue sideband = 16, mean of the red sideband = 16.5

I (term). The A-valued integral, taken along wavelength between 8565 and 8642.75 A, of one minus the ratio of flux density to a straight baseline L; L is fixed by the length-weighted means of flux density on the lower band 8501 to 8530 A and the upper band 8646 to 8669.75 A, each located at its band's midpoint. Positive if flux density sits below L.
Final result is -4.0 A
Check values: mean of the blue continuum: 16.9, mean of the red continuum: 15.3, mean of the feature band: 16.7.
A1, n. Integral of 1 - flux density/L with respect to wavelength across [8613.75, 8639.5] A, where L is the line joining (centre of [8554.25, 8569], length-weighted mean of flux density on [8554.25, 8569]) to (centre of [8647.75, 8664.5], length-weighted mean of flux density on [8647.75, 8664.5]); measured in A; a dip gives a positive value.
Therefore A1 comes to -2.21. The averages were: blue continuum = 16.7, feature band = 16.9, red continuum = 15.1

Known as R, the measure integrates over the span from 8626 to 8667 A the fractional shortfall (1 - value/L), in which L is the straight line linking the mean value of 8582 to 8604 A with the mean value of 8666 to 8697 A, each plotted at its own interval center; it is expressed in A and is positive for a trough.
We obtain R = 1.2 A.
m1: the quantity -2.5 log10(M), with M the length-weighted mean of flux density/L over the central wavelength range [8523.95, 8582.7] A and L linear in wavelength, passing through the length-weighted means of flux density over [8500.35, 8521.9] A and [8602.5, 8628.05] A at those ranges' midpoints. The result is 0.04 mag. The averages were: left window 16.7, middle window 16.1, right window 16.7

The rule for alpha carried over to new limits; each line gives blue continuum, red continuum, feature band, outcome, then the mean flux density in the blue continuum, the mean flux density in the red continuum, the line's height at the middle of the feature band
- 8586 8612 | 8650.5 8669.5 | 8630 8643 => -1.1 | 16.6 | 15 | 15.6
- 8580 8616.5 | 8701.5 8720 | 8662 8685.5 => 1.1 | 16.6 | 16.5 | 16.5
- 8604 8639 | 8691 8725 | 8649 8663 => 1.3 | 16.8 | 16.5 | 16.7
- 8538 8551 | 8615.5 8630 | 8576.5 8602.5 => -2.1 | 13.7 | 16.7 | 15.4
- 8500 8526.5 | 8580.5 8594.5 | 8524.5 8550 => 2.4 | 16.8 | 16.8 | 16.8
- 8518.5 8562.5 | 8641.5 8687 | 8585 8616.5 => -1.6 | 15.9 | 15.8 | 15.9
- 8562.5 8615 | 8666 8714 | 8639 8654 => -0.1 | 16.7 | 16.4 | 16.5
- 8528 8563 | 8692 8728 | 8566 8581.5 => -0.9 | 15.6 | 16.5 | 15.8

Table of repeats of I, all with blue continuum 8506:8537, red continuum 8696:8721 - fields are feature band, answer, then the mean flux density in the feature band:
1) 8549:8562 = 0.0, 16.8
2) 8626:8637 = -0.3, 17.1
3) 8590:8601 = 0.1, 16.6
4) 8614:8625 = -0.1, 16.7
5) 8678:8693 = 0.2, 16.4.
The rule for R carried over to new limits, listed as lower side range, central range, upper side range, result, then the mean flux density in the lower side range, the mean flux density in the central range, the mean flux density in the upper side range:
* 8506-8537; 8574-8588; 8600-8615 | 0.0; 16.9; 16.7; 16.6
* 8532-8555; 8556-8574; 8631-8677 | -1.9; 15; 16.7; 16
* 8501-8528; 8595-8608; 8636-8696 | -0.1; 16.8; 16.5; 16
